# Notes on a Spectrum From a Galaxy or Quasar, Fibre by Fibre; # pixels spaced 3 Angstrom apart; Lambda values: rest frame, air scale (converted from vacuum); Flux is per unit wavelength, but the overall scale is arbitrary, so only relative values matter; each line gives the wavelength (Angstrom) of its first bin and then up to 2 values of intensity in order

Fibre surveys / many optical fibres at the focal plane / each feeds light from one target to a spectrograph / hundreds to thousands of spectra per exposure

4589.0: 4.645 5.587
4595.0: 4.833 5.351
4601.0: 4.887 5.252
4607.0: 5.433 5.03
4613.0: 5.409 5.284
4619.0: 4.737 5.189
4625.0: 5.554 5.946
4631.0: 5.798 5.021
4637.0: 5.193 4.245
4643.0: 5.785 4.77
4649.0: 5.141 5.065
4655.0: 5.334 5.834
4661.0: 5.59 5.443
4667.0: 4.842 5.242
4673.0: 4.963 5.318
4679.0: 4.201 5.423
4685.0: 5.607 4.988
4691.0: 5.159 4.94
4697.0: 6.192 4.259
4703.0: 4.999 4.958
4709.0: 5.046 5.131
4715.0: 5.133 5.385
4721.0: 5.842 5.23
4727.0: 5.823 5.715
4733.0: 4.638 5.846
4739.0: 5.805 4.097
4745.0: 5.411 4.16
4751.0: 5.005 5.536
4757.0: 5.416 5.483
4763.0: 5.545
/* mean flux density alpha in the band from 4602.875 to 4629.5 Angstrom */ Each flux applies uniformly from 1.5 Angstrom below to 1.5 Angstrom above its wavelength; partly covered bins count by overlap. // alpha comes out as 5.32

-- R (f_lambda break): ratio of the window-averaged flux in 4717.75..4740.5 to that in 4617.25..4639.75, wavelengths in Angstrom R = 1.05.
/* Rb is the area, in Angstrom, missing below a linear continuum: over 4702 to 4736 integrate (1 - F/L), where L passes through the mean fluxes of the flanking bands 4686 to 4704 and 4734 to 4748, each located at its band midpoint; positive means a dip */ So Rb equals -1.1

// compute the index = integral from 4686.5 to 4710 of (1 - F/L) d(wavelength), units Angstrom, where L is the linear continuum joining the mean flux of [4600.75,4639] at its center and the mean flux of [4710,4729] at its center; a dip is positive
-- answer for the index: 1.41 Angstrom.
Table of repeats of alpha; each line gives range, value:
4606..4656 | 5.23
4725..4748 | 5.25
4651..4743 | 5.23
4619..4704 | 5.21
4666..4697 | 5.13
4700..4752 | 5.16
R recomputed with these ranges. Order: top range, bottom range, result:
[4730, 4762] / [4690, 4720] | 1.01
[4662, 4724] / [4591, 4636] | 0.98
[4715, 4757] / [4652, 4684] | 1.01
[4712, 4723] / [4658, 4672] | 1.01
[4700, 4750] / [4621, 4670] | 0.98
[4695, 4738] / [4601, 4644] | 1.01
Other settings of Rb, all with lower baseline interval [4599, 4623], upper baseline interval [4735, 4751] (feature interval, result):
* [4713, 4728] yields -1.2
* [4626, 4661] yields -1.2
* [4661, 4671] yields -0.3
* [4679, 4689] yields -0.2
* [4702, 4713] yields 0.1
